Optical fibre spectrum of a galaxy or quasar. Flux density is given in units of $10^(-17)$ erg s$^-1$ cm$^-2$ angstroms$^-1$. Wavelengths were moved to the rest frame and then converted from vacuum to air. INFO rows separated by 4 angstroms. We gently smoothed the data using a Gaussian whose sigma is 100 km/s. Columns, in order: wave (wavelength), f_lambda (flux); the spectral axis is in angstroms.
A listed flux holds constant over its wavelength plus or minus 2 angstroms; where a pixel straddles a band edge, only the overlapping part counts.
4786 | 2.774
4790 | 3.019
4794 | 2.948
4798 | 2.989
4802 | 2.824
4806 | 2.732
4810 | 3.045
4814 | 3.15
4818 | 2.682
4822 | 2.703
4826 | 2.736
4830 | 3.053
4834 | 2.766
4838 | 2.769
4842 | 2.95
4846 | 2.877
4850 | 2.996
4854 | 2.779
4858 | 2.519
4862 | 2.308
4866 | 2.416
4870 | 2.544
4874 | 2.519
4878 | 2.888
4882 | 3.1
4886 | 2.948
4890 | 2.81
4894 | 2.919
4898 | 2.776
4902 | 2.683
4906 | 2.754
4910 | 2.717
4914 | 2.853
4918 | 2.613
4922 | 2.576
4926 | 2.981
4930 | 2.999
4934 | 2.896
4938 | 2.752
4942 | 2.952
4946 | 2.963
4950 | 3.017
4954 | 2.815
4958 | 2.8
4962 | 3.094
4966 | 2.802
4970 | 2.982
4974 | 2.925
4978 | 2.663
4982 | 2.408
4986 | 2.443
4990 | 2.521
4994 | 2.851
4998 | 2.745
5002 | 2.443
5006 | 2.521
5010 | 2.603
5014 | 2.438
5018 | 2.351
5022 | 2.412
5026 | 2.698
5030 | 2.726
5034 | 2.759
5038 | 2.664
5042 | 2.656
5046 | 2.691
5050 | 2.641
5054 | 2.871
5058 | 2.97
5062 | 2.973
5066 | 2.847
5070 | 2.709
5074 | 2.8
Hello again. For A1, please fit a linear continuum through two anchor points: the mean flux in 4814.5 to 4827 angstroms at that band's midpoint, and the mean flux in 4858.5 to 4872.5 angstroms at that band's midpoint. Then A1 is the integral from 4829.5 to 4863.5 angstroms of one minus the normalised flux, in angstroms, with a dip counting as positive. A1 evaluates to -2.6 angstroms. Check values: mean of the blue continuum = 2.76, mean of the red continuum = 2.44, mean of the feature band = 2.77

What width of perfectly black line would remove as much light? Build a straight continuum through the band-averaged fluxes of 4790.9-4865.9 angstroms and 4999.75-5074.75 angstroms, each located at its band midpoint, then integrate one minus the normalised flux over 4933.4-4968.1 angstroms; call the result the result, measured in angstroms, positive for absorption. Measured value -2.14 angstroms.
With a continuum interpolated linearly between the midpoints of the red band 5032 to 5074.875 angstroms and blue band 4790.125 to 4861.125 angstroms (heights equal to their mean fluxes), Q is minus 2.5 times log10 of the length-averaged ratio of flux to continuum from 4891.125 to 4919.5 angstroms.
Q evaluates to 0.02 mag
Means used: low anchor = 2.85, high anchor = 2.78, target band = 2.76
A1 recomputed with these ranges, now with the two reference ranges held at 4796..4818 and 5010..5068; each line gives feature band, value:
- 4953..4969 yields -0.7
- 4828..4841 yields 0.1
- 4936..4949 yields -0.5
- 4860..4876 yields 2.3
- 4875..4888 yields -0.4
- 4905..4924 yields 0.8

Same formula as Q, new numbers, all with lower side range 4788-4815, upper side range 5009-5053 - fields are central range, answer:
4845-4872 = 0.10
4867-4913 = 0.01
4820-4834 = 0.03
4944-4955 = -0.08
